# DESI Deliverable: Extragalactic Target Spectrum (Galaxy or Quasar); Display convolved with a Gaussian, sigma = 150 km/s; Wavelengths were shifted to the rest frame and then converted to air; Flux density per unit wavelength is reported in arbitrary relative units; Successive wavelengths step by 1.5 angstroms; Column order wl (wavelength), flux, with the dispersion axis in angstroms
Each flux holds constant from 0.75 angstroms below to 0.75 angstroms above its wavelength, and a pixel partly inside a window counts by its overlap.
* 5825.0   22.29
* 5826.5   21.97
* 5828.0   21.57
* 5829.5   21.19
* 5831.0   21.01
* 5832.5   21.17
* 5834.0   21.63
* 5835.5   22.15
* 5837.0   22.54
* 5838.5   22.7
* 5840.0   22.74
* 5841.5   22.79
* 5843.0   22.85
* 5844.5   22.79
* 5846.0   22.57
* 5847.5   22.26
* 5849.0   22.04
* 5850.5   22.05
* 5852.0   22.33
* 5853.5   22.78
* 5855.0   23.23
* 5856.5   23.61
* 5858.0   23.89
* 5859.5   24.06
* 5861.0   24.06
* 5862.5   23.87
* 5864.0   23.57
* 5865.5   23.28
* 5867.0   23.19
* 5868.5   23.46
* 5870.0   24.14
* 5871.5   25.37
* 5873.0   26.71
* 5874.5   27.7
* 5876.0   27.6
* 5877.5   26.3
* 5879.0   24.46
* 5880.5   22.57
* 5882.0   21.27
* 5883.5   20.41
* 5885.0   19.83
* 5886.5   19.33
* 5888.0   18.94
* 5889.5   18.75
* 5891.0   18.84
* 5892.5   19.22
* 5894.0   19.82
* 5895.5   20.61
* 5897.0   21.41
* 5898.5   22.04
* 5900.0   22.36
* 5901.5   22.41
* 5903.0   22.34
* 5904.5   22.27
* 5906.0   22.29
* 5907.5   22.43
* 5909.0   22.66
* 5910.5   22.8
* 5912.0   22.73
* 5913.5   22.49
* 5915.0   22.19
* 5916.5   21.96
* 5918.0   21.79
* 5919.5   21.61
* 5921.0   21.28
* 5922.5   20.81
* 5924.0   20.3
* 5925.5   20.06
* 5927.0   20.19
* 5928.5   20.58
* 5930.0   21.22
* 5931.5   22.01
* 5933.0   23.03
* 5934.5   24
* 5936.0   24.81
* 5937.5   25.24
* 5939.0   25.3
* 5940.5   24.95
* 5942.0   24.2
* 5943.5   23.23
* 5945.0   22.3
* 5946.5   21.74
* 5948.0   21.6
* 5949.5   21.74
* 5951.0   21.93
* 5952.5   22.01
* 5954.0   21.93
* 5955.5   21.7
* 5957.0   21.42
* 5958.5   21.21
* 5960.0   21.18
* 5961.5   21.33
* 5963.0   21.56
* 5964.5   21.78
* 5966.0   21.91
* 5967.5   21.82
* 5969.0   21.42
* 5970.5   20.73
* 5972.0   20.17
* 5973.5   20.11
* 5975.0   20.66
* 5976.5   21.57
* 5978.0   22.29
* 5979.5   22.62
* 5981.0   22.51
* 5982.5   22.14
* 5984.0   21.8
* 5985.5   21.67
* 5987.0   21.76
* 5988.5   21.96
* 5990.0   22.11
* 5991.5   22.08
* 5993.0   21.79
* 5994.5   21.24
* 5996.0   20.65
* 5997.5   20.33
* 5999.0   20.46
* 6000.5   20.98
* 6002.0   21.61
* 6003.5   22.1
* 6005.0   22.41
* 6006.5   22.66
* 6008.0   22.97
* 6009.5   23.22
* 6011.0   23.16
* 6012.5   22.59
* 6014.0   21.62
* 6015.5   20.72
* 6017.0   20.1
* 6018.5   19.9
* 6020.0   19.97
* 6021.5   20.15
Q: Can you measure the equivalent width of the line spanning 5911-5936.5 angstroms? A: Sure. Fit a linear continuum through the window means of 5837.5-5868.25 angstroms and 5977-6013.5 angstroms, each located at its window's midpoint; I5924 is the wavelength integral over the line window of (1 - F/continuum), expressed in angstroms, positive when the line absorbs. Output 0.78 angstroms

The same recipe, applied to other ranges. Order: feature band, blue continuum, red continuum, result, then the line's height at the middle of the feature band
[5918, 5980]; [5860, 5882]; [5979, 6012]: 2.7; 22.9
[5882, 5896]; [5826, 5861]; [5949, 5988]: 1.6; 22.1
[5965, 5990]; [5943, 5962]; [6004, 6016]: 0.5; 22.1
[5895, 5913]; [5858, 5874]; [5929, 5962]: 0.9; 23.5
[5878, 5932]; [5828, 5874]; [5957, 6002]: 2.5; 22.3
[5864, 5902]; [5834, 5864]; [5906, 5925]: 0.0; 22.4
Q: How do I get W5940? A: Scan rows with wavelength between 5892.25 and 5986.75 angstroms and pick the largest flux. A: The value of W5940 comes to 25.3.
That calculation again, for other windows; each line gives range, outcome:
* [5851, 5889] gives 27.7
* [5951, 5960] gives 22.01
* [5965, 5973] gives 21.91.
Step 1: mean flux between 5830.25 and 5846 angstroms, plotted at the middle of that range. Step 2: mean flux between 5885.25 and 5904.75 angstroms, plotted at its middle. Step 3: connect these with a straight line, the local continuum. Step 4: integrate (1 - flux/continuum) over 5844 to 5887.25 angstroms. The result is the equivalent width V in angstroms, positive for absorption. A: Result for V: -4.0 angstroms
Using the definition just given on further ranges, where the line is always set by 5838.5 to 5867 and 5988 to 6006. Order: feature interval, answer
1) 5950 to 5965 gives 0.21 angstroms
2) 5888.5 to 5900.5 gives 1.21 angstroms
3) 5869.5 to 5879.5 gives -1.46 angstroms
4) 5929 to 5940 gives -0.73 angstroms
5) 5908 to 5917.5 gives -0.03 angstroms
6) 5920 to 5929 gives 0.69 angstroms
